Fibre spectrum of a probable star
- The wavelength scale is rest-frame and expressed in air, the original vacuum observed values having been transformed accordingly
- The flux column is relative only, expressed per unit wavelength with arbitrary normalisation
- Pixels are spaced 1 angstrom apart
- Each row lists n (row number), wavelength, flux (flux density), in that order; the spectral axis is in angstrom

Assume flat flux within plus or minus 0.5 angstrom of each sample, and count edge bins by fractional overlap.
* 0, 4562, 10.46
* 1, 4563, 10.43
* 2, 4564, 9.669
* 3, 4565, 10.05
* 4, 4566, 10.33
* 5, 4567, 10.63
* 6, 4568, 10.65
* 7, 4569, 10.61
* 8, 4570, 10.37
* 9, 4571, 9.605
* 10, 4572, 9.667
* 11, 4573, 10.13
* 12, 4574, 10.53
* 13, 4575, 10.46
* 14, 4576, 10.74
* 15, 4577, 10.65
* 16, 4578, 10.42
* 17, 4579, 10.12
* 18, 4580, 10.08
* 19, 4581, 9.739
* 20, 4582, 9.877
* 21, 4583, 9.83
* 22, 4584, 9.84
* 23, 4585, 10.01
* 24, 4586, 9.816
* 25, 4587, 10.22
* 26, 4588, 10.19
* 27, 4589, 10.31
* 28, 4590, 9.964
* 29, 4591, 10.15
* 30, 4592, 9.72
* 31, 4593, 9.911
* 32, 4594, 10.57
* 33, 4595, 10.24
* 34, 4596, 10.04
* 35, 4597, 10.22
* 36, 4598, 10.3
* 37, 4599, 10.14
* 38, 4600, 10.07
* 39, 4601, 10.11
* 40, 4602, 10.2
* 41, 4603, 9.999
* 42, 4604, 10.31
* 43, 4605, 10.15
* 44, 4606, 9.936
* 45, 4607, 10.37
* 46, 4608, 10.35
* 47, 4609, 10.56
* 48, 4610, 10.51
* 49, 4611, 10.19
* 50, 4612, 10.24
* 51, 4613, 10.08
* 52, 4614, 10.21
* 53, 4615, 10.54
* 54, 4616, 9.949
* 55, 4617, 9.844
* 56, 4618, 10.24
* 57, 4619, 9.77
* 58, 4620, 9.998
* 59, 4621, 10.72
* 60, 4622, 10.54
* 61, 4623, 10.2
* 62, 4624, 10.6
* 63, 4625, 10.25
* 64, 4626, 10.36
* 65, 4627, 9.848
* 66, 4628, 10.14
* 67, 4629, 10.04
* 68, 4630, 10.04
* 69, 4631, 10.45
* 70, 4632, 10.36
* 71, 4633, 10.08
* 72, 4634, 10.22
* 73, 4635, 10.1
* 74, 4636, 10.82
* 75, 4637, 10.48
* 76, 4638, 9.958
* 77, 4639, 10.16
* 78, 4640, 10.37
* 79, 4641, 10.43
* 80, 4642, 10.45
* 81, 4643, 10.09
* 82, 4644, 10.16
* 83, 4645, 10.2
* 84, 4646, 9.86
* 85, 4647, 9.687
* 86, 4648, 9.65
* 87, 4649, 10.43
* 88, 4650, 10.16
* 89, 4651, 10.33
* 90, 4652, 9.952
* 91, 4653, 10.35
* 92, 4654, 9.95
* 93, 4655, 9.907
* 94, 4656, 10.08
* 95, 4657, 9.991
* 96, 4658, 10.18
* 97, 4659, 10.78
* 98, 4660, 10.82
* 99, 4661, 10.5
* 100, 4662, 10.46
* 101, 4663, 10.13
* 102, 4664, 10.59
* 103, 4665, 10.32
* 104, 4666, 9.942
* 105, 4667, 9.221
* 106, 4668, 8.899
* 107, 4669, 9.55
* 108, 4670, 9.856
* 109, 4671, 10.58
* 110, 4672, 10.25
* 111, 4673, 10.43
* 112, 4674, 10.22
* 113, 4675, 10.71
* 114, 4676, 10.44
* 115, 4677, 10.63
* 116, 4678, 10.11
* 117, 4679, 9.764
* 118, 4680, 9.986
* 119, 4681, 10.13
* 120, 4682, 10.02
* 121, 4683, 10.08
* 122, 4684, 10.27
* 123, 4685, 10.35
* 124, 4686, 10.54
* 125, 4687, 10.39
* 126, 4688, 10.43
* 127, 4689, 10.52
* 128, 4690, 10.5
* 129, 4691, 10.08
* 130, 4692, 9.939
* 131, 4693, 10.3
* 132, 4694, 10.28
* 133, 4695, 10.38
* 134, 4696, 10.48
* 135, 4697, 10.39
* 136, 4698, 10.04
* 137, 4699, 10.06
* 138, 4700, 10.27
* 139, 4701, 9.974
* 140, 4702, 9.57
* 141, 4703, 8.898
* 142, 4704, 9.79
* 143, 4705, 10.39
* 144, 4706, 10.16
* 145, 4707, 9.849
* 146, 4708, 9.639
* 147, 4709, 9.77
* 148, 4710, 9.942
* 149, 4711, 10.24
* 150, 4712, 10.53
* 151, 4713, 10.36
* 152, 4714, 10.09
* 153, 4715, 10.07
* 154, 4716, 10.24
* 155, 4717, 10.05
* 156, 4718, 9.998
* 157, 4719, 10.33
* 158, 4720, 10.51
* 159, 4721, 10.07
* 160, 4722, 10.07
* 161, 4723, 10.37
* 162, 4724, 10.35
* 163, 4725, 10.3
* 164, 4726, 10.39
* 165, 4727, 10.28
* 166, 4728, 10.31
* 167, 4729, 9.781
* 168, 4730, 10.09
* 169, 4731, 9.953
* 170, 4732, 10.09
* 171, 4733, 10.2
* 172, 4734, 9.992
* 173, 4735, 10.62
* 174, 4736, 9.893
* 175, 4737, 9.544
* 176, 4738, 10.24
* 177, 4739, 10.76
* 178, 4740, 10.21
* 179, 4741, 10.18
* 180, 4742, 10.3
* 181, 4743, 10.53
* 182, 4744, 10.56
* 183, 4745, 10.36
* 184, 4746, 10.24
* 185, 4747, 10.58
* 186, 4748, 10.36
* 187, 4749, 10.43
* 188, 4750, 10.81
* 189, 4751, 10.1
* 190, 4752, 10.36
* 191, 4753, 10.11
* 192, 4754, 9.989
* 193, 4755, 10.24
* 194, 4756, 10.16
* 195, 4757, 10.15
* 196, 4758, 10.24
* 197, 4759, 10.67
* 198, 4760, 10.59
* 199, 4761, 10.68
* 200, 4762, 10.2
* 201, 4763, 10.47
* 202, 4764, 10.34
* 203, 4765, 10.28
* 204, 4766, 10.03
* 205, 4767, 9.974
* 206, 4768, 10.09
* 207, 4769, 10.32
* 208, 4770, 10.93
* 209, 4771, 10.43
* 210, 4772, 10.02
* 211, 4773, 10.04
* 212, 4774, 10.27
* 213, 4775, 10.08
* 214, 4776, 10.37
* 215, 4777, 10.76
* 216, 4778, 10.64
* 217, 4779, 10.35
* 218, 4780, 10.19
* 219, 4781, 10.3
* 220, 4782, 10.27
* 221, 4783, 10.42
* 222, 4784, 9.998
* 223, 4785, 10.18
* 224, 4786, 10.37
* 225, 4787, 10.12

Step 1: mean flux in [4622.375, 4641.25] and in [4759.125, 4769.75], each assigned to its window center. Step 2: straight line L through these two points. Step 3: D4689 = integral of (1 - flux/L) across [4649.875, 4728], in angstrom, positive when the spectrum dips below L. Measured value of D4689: 0.9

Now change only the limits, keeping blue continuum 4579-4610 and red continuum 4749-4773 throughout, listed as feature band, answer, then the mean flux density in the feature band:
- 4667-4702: 0.1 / 10.2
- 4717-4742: 0.2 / 10.2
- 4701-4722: 0.5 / 10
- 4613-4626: -0.1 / 10.2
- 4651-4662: -0.1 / 10.3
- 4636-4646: -0.1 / 10.3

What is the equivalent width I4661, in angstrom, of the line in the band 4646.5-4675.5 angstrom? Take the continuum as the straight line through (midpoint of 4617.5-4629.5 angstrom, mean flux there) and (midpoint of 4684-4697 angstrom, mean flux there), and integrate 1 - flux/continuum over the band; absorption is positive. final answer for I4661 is 0.4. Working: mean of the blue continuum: 10.2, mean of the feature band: 10.1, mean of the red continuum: 10.3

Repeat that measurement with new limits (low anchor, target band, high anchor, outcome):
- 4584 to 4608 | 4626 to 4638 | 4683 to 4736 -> -0.1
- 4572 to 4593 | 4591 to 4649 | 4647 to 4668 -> -0.4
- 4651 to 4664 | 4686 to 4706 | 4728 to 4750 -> 0.2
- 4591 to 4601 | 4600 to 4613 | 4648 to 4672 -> -0.1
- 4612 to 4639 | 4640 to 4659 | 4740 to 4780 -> 0.2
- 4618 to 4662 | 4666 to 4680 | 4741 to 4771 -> 0.3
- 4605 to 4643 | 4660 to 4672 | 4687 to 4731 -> 0.2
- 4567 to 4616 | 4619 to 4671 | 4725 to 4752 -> 0.2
